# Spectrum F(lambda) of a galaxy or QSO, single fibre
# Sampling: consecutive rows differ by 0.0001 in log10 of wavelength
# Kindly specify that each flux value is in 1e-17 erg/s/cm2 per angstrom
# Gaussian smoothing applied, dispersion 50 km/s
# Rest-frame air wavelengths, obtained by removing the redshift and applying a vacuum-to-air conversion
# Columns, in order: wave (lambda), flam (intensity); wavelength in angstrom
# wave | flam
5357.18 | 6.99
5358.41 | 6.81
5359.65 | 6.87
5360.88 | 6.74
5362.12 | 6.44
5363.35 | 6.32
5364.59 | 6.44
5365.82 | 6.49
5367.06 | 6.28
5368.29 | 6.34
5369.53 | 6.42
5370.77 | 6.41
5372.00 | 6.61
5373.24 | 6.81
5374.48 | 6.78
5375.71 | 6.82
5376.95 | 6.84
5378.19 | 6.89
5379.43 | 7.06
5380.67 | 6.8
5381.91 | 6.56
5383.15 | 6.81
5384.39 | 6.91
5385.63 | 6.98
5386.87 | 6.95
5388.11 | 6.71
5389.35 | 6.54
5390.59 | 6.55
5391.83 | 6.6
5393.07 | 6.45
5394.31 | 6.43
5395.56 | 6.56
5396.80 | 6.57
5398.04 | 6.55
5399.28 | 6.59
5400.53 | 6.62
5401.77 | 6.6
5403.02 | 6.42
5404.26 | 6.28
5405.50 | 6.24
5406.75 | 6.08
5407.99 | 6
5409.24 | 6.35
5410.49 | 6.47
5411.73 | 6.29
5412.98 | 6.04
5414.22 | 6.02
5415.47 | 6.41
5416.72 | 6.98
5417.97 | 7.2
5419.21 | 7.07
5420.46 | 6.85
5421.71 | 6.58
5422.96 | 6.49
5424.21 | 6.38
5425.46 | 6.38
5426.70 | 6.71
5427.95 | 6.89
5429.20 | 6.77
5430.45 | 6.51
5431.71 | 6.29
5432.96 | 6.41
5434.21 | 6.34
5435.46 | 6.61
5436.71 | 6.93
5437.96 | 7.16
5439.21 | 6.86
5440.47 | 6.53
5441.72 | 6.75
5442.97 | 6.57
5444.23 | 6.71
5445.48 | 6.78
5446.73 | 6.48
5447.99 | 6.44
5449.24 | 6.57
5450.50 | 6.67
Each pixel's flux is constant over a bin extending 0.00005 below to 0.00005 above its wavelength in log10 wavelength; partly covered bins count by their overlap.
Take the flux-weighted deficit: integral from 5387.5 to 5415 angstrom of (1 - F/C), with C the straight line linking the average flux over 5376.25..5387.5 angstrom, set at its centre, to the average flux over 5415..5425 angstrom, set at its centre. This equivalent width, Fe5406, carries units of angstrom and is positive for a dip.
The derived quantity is 1.6 angstrom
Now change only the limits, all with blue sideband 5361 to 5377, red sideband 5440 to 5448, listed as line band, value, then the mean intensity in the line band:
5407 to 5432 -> 0.2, 6.53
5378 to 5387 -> -0.4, 6.86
